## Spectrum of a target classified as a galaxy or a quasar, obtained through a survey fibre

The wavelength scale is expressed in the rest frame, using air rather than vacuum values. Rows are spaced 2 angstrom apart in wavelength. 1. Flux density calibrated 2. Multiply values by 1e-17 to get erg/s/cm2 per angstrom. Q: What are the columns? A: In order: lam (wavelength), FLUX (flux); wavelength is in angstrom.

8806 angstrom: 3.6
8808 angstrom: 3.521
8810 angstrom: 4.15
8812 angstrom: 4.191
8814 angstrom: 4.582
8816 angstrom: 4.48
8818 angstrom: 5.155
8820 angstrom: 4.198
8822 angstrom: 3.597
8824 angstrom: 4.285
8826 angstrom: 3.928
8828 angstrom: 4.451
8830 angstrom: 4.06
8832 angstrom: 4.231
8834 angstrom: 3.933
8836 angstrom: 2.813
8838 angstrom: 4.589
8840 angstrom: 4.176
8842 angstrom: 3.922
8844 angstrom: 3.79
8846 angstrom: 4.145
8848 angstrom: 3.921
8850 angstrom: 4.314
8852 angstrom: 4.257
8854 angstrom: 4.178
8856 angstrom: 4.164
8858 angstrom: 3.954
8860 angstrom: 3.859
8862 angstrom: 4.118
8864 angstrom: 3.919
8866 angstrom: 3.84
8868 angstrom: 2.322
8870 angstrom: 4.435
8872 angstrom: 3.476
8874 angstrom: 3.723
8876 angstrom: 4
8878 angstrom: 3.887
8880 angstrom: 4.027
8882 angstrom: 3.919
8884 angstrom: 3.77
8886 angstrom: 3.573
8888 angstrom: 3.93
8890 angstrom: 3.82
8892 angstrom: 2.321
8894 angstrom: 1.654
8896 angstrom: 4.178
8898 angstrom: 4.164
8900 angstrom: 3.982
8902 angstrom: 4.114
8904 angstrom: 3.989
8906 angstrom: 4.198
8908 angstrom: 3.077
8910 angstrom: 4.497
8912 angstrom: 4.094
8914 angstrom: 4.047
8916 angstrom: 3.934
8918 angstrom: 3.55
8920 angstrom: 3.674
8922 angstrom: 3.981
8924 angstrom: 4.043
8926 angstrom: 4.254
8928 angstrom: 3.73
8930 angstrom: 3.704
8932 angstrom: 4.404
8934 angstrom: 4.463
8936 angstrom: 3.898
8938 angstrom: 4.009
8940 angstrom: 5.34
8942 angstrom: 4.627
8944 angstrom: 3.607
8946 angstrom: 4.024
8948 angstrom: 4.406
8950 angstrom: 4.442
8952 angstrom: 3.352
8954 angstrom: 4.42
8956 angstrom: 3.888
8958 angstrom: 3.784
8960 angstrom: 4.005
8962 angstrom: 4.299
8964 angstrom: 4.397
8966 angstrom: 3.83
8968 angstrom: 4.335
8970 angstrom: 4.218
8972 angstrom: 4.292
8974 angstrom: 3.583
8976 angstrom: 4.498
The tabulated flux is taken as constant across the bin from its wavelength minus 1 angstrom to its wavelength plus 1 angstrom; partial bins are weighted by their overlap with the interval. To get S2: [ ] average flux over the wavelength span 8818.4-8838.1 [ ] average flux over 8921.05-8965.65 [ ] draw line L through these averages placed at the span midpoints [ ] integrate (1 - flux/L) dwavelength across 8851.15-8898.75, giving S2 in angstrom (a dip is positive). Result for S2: 4.0 angstrom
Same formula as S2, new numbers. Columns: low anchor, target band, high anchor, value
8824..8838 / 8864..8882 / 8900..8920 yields 0.99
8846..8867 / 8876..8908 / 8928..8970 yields 3.14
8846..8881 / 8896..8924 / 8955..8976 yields 0.23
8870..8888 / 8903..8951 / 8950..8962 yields -1.97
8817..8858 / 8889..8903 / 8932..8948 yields 2.50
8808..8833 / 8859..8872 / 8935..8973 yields 1.51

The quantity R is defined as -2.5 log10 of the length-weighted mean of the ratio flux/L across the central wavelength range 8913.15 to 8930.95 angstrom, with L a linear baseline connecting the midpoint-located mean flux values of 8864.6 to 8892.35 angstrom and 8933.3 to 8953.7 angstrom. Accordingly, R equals 0.045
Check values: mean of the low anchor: 3.68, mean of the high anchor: 4.22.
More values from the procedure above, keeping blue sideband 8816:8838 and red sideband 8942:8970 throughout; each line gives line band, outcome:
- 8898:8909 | 0.05 mag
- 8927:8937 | 0.01 mag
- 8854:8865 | 0.02 mag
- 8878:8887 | 0.07 mag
